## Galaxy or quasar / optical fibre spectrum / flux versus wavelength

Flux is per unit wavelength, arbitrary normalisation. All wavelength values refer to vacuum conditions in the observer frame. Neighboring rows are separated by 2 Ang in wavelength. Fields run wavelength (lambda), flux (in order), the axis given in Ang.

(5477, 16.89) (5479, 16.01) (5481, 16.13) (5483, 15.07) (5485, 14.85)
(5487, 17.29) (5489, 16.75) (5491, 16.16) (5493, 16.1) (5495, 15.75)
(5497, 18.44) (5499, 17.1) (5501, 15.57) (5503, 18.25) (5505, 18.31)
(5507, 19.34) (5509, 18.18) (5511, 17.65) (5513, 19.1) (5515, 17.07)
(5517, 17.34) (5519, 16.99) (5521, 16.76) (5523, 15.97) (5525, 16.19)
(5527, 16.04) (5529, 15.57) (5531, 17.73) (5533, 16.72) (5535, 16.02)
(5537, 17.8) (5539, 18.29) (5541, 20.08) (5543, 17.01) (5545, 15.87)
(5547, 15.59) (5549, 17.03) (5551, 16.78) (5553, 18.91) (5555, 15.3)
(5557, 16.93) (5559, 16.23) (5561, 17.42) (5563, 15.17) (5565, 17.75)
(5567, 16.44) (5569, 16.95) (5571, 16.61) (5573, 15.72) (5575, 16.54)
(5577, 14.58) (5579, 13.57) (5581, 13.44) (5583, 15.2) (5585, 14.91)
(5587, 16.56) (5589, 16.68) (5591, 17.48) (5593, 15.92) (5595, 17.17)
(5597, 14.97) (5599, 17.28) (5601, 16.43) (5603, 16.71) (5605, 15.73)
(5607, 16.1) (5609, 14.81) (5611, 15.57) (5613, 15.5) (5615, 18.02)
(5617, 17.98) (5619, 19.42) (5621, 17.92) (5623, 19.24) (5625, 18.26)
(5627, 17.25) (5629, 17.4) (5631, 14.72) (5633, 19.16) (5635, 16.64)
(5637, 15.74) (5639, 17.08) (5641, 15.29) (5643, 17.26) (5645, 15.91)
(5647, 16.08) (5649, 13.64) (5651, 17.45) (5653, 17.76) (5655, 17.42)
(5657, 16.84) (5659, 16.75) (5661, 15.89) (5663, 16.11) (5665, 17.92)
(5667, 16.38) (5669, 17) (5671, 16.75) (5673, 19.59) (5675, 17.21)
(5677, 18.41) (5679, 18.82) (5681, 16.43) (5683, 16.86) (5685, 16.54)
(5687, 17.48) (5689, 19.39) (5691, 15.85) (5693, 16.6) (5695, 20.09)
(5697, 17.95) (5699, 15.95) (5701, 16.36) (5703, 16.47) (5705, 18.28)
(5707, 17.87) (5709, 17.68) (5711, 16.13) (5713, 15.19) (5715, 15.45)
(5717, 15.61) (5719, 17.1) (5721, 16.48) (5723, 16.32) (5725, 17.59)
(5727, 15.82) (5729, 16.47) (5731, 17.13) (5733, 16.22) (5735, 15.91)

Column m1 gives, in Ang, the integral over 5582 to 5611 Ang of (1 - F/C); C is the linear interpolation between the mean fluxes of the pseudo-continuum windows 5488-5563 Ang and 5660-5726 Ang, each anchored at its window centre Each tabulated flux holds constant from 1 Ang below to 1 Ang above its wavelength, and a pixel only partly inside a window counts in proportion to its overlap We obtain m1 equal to 1.6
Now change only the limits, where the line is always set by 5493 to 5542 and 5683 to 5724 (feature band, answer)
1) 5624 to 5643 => 0.25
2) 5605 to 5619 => 0.50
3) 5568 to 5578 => 0.65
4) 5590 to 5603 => 0.46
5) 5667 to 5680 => -0.64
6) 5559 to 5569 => 0.32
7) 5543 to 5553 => 0.35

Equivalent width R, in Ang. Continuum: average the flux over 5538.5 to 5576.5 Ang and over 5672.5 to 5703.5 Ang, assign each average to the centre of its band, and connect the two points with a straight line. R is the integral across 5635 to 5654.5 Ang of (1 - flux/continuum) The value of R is 1.1 Ang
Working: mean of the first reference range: 16.8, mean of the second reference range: 17.5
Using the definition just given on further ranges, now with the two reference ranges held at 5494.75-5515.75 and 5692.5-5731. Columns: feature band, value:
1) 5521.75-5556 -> 1.5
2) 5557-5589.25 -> 2.9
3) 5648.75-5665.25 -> 0.3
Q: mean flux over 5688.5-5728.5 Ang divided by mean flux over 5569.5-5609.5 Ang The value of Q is 1.1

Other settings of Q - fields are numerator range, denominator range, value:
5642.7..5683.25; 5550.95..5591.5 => 1.05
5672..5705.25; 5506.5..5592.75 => 1.05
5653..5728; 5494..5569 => 1.00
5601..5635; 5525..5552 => 1.01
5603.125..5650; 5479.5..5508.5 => 1.00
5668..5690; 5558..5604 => 1.10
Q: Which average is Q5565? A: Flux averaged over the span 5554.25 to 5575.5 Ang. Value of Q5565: 16.5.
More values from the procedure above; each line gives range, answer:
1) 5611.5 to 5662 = 17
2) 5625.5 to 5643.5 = 16.8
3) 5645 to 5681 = 17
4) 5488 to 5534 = 17.1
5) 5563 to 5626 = 16.4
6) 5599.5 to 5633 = 17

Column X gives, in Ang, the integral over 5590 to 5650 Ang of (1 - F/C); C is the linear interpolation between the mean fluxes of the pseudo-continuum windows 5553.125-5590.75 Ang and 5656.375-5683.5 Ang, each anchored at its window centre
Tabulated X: -0.35 Ang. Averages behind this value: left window 16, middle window 16.7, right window 17.2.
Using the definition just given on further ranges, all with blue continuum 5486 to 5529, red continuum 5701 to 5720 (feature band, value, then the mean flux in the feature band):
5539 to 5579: 0.84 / 16.6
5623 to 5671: 0.10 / 16.7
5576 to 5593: 1.60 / 15.3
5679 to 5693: -0.41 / 17.2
